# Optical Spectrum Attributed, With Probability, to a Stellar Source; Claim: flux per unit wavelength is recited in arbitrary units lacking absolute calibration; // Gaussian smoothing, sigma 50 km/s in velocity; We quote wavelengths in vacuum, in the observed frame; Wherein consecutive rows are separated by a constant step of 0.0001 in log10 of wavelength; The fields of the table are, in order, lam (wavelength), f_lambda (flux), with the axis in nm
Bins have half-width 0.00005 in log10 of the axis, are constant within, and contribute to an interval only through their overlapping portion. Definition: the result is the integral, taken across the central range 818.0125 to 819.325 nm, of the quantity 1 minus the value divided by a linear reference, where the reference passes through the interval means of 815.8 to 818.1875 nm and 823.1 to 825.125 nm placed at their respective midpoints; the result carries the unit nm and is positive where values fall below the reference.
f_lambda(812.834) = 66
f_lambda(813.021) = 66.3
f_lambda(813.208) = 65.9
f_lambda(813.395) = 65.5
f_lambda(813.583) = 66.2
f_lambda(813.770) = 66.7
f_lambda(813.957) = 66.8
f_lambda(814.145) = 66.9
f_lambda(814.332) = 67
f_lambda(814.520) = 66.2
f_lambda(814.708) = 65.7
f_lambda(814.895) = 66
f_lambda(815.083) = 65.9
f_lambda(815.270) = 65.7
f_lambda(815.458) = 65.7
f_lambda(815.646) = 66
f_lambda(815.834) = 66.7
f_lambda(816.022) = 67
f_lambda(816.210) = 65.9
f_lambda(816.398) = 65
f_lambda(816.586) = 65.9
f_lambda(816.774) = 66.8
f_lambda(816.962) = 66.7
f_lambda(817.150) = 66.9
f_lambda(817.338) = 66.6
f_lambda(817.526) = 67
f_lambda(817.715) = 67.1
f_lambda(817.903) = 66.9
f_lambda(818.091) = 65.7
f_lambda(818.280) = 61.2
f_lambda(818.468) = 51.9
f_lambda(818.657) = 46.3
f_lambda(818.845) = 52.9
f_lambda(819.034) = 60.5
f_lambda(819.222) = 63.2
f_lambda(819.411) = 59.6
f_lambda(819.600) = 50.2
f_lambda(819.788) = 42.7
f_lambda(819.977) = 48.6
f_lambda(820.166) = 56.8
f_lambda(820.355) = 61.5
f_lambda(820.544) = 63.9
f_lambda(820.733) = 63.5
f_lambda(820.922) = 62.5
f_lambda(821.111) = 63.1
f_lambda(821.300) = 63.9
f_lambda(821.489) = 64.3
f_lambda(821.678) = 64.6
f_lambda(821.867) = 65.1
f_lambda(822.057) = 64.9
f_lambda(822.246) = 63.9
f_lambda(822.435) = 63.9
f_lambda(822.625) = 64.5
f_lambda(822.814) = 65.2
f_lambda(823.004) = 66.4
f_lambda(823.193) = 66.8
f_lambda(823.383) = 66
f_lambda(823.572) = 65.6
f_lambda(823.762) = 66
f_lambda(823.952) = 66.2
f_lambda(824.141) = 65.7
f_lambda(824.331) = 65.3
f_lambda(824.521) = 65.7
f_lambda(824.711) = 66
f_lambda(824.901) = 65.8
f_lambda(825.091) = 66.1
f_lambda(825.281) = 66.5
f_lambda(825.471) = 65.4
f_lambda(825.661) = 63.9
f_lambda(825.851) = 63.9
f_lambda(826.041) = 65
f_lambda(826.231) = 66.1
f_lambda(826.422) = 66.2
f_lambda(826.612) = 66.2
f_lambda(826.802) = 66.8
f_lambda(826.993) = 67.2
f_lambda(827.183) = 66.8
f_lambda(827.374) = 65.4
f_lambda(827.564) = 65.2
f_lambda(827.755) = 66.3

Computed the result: 0.18 nm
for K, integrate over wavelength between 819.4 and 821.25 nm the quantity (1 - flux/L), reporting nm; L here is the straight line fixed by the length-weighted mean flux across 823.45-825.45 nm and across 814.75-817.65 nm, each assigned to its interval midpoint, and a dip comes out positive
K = 0.25 nm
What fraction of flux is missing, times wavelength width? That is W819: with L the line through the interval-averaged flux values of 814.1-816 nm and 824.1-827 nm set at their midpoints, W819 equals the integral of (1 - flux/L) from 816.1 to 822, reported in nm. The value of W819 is 0.43 nm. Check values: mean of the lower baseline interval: 66.2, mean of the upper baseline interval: 65.7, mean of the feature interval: 61.2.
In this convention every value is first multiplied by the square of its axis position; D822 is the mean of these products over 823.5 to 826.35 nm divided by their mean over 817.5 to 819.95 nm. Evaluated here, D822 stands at 1.2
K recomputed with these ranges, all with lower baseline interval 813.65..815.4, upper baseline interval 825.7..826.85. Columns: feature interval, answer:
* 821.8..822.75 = 0.020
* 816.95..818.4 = 0.009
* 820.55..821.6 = 0.038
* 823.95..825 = -0.001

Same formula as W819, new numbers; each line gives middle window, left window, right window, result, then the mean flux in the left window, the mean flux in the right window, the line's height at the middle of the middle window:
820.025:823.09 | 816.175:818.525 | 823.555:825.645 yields 0.10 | 65.1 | 65.8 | 65.5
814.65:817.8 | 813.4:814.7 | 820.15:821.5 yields -0.05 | 66.4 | 62.7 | 65.2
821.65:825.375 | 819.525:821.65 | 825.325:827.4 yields -0.20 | 58.6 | 65.7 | 62.2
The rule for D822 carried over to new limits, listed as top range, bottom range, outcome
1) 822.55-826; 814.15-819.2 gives 1.04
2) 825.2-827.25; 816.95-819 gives 1.09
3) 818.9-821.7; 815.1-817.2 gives 0.90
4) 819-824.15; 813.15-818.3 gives 0.95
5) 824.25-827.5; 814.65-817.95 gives 1.02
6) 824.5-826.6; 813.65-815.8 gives 1.02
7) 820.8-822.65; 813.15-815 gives 0.98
